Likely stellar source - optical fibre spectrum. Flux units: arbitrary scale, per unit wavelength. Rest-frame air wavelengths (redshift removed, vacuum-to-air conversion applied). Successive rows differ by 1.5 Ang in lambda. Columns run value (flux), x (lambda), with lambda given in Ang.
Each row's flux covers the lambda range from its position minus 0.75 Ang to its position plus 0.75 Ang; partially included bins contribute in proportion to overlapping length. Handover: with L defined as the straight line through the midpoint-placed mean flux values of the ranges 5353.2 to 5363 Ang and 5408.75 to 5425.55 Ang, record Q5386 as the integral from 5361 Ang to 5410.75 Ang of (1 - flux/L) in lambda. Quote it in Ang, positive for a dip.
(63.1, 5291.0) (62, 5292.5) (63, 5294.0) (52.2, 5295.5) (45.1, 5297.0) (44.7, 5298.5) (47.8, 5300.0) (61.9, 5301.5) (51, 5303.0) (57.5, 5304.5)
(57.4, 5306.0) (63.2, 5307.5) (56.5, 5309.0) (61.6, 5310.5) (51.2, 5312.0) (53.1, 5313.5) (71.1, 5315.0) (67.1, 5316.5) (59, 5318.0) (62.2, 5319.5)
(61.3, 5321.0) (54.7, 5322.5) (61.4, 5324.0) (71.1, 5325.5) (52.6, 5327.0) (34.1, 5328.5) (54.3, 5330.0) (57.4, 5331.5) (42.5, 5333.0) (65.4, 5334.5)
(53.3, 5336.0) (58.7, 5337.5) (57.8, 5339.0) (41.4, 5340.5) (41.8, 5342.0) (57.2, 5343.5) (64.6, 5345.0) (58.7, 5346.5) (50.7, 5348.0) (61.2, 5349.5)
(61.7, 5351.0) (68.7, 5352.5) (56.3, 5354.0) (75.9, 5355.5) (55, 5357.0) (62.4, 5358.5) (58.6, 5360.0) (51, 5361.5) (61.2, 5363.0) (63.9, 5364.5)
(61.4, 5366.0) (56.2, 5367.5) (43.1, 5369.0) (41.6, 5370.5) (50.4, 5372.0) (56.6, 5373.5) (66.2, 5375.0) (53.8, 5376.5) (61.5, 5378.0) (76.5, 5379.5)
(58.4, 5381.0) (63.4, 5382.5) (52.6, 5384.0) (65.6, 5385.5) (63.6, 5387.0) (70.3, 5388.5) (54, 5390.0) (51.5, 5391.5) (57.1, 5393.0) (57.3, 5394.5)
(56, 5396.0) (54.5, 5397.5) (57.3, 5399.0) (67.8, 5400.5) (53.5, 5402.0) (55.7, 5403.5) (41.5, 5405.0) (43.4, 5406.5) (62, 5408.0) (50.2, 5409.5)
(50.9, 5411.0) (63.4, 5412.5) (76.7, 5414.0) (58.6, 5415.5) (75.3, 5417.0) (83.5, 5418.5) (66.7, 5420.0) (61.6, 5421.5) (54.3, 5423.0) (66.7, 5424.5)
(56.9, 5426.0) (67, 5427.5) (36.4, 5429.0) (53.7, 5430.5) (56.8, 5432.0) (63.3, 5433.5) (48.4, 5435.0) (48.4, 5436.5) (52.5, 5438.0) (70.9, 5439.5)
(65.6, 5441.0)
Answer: 4.1 Ang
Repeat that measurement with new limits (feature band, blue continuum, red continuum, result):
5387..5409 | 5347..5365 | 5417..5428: 2.7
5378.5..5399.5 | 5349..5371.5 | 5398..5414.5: -1.0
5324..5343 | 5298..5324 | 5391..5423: 1.7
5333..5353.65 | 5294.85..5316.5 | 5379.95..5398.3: 0.3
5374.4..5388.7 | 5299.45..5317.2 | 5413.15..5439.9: -0.7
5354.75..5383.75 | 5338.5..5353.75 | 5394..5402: -0.8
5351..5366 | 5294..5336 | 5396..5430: -1.0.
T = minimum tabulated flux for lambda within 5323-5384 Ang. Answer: 34.1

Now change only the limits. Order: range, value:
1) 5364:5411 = 41.5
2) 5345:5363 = 50.7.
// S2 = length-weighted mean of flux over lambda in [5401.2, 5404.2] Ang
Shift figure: 54.8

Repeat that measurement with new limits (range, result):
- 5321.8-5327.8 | 59.8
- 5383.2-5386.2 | 59.1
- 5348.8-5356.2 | 64.7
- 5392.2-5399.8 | 56.5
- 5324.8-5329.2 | 52.6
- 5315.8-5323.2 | 60.9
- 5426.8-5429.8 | 51.5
